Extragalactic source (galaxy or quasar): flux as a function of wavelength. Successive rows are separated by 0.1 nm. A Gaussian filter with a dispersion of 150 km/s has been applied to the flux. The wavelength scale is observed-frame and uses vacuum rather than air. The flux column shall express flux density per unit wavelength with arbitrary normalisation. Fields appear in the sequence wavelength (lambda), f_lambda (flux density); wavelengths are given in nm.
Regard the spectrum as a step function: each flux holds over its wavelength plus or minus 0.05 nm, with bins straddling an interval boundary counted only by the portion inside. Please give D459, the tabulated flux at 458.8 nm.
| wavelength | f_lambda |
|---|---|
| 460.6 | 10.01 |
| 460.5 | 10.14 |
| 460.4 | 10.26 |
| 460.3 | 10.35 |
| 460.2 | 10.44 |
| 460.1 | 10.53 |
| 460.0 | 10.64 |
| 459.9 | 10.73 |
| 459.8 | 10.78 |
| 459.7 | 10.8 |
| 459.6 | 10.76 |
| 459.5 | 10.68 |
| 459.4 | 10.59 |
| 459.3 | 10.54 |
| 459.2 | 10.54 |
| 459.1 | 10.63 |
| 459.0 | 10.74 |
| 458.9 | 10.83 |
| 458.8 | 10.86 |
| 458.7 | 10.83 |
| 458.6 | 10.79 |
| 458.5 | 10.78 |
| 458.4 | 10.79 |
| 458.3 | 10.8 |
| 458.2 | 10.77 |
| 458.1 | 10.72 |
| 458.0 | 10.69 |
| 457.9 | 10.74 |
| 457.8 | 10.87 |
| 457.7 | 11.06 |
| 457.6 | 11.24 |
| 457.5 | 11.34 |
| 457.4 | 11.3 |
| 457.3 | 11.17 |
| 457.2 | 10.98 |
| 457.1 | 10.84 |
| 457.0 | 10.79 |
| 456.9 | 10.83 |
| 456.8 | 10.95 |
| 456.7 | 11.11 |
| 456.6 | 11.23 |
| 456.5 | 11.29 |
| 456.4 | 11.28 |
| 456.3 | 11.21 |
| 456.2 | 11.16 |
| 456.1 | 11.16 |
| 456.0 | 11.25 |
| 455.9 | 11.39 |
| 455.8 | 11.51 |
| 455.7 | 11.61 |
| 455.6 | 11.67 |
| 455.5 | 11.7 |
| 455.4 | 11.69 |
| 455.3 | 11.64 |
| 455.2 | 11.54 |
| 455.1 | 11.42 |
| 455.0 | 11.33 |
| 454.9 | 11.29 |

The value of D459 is 10.86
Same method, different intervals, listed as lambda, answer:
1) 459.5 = 10.68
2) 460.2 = 10.44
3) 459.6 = 10.76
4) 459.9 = 10.73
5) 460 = 10.64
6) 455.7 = 11.61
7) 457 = 10.79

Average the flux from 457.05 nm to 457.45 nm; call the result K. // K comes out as 11.1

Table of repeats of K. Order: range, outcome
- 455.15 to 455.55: 11.6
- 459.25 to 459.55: 10.6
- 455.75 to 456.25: 11.3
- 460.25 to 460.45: 10.3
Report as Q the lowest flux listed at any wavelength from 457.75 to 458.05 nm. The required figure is 10.69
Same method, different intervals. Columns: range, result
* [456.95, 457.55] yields 10.79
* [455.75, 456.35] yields 11.16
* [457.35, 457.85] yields 10.87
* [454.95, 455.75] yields 11.33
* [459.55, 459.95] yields 10.73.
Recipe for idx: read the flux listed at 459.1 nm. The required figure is 10.63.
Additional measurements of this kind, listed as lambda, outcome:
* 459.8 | 10.78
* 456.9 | 10.83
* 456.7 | 11.11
